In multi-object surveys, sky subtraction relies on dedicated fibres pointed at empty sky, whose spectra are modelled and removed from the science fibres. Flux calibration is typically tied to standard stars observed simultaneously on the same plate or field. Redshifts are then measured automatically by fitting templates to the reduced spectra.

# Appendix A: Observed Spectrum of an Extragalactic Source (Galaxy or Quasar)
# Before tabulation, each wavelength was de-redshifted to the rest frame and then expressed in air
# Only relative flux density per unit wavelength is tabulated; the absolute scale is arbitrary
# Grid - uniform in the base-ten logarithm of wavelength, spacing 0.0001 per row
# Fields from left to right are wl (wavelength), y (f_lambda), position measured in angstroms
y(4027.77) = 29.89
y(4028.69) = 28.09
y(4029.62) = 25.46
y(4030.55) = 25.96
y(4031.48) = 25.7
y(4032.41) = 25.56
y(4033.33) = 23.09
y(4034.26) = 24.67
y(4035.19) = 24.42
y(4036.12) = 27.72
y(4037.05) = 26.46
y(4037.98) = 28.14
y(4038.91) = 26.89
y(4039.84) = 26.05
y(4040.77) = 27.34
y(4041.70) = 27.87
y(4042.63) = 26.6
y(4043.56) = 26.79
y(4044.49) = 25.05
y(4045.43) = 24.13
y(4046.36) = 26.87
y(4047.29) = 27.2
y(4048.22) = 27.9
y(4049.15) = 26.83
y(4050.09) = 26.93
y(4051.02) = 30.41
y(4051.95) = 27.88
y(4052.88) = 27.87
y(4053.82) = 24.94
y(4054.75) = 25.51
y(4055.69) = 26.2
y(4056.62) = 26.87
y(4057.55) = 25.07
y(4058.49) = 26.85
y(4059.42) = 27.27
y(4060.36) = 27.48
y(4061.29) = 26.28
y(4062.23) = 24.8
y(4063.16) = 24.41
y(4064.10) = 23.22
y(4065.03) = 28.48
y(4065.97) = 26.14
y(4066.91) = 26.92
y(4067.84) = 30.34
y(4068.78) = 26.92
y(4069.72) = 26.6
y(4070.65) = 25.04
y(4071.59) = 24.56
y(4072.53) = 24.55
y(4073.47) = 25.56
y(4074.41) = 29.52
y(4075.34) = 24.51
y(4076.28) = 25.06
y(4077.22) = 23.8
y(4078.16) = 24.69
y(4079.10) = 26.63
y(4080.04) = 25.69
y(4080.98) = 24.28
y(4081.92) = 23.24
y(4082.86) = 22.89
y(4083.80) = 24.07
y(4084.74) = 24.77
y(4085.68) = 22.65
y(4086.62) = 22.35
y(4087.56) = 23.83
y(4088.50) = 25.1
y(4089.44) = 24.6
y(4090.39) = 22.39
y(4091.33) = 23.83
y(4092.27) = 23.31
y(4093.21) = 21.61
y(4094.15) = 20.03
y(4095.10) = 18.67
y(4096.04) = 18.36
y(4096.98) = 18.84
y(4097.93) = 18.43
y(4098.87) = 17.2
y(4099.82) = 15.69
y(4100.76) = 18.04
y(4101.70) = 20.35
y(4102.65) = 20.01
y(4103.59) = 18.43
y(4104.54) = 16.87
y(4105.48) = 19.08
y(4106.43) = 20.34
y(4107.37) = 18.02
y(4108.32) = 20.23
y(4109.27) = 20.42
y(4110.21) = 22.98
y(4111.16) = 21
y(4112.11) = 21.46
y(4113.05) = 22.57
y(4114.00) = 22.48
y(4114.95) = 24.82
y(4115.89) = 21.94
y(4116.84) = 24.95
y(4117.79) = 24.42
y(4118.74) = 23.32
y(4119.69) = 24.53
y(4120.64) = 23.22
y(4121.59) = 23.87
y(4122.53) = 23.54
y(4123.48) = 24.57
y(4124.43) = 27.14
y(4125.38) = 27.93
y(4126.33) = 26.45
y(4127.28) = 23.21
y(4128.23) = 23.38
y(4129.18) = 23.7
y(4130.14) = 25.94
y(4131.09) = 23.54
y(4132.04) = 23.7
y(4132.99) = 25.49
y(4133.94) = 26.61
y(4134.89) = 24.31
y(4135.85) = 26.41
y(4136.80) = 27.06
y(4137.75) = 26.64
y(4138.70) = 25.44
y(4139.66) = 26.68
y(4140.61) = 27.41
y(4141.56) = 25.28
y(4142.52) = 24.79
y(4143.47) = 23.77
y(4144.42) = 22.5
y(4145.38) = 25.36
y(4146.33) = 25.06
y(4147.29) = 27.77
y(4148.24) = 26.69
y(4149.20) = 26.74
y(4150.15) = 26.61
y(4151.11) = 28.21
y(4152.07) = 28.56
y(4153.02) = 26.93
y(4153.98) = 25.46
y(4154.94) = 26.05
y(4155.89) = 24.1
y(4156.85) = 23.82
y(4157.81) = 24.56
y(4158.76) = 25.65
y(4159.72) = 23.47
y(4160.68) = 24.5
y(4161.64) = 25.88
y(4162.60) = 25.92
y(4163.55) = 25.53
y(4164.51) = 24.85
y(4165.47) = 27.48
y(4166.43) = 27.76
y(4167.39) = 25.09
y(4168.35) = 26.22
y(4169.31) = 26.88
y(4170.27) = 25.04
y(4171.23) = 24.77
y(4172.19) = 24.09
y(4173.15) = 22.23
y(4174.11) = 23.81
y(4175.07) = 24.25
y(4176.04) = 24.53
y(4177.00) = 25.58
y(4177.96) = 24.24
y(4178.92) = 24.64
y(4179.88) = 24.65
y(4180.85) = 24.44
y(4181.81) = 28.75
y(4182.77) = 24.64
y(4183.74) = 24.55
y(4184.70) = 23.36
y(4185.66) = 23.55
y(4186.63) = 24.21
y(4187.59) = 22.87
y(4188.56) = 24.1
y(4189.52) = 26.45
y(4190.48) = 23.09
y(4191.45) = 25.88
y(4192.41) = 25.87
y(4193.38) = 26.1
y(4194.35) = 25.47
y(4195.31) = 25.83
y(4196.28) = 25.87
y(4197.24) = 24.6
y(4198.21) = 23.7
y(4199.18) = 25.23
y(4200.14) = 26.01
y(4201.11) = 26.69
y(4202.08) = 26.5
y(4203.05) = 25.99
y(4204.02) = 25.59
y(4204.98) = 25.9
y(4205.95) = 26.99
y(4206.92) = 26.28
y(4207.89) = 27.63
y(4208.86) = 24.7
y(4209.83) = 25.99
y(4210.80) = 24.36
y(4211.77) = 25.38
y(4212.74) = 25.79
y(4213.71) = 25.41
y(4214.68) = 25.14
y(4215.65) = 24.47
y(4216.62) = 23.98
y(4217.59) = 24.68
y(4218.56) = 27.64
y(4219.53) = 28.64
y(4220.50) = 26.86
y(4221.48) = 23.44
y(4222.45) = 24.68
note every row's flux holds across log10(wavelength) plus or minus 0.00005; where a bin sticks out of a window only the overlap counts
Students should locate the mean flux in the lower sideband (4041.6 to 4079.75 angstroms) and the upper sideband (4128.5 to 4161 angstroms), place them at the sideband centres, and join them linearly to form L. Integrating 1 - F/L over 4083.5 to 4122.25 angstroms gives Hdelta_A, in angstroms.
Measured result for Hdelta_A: 6.72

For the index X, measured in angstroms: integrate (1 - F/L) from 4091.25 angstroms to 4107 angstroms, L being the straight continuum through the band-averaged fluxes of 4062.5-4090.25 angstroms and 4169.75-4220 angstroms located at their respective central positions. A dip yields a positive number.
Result 3.7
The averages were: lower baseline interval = 25.1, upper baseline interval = 25.2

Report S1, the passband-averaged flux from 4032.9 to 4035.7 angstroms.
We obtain 24.1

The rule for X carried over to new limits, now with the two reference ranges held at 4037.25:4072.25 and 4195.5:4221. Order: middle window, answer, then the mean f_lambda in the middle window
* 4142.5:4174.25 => 0.7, 25.5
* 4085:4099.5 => 2.7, 21.4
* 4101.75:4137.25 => 4.2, 23.2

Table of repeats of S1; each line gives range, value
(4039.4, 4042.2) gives 27.1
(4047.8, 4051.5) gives 28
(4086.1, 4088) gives 23.1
